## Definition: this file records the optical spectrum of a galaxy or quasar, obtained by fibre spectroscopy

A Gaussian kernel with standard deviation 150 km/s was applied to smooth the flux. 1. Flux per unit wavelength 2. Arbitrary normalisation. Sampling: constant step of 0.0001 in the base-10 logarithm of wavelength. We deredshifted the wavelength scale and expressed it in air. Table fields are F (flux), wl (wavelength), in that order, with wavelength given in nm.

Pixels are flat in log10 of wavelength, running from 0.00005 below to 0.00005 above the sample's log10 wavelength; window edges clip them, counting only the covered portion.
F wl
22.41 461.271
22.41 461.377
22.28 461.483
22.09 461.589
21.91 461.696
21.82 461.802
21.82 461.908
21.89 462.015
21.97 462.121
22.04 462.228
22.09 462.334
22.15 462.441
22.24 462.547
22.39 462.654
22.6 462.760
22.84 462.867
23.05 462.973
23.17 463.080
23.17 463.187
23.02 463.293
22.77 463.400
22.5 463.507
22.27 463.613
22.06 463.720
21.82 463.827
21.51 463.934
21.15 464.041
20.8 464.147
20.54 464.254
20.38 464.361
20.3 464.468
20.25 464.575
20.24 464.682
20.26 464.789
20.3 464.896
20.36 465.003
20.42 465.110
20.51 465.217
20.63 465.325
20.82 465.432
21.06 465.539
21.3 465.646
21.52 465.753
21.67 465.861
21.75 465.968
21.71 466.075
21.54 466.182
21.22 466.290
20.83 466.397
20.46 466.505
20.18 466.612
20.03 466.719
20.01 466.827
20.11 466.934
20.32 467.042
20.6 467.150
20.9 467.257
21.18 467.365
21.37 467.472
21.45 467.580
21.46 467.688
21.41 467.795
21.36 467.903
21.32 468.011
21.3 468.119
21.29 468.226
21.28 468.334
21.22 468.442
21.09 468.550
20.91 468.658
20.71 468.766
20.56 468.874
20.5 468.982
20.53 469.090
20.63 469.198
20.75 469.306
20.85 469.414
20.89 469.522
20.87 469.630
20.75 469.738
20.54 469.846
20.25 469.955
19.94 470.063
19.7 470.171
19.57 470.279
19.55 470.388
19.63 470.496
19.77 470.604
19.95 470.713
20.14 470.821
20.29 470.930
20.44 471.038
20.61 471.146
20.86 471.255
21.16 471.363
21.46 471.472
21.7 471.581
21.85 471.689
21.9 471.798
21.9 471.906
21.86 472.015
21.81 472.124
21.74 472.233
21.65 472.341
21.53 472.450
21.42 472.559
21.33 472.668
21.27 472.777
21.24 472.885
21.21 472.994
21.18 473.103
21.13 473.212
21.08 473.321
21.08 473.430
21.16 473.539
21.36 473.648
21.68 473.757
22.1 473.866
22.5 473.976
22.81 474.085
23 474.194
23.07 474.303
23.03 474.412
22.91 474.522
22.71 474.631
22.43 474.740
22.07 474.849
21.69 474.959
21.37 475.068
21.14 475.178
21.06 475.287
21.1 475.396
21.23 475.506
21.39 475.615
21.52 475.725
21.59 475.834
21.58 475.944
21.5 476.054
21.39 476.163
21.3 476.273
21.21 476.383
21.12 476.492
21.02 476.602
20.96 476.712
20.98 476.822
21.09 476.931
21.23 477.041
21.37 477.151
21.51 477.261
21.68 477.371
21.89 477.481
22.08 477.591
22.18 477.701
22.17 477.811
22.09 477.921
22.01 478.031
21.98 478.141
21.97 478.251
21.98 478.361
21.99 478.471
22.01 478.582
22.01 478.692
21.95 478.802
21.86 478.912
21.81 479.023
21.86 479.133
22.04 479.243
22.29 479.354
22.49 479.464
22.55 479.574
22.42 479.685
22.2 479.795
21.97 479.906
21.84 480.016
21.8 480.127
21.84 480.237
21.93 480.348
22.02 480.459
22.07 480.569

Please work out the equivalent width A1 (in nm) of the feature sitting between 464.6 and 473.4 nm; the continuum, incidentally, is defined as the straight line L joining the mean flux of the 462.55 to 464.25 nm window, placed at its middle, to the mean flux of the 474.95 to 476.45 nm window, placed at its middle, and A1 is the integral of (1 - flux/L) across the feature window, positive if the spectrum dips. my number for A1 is 0.392 nm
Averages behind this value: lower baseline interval 22.3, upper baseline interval 21.4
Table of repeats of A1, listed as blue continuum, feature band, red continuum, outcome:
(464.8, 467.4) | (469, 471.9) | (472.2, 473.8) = 0.076 nm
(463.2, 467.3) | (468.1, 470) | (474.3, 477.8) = 0.037 nm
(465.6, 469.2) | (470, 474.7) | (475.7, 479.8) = 0.011 nm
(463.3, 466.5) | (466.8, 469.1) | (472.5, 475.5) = 0.041 nm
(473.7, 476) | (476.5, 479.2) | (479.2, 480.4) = 0.042 nm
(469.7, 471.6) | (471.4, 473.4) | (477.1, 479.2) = -0.079 nm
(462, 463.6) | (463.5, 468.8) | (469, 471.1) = 0.124 nm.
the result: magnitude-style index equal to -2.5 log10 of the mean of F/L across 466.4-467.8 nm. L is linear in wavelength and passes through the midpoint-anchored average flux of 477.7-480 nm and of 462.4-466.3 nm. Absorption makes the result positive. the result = 0.047 mag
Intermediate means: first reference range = 21.5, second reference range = 22.1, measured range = 20.7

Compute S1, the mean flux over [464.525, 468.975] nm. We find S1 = 20.9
